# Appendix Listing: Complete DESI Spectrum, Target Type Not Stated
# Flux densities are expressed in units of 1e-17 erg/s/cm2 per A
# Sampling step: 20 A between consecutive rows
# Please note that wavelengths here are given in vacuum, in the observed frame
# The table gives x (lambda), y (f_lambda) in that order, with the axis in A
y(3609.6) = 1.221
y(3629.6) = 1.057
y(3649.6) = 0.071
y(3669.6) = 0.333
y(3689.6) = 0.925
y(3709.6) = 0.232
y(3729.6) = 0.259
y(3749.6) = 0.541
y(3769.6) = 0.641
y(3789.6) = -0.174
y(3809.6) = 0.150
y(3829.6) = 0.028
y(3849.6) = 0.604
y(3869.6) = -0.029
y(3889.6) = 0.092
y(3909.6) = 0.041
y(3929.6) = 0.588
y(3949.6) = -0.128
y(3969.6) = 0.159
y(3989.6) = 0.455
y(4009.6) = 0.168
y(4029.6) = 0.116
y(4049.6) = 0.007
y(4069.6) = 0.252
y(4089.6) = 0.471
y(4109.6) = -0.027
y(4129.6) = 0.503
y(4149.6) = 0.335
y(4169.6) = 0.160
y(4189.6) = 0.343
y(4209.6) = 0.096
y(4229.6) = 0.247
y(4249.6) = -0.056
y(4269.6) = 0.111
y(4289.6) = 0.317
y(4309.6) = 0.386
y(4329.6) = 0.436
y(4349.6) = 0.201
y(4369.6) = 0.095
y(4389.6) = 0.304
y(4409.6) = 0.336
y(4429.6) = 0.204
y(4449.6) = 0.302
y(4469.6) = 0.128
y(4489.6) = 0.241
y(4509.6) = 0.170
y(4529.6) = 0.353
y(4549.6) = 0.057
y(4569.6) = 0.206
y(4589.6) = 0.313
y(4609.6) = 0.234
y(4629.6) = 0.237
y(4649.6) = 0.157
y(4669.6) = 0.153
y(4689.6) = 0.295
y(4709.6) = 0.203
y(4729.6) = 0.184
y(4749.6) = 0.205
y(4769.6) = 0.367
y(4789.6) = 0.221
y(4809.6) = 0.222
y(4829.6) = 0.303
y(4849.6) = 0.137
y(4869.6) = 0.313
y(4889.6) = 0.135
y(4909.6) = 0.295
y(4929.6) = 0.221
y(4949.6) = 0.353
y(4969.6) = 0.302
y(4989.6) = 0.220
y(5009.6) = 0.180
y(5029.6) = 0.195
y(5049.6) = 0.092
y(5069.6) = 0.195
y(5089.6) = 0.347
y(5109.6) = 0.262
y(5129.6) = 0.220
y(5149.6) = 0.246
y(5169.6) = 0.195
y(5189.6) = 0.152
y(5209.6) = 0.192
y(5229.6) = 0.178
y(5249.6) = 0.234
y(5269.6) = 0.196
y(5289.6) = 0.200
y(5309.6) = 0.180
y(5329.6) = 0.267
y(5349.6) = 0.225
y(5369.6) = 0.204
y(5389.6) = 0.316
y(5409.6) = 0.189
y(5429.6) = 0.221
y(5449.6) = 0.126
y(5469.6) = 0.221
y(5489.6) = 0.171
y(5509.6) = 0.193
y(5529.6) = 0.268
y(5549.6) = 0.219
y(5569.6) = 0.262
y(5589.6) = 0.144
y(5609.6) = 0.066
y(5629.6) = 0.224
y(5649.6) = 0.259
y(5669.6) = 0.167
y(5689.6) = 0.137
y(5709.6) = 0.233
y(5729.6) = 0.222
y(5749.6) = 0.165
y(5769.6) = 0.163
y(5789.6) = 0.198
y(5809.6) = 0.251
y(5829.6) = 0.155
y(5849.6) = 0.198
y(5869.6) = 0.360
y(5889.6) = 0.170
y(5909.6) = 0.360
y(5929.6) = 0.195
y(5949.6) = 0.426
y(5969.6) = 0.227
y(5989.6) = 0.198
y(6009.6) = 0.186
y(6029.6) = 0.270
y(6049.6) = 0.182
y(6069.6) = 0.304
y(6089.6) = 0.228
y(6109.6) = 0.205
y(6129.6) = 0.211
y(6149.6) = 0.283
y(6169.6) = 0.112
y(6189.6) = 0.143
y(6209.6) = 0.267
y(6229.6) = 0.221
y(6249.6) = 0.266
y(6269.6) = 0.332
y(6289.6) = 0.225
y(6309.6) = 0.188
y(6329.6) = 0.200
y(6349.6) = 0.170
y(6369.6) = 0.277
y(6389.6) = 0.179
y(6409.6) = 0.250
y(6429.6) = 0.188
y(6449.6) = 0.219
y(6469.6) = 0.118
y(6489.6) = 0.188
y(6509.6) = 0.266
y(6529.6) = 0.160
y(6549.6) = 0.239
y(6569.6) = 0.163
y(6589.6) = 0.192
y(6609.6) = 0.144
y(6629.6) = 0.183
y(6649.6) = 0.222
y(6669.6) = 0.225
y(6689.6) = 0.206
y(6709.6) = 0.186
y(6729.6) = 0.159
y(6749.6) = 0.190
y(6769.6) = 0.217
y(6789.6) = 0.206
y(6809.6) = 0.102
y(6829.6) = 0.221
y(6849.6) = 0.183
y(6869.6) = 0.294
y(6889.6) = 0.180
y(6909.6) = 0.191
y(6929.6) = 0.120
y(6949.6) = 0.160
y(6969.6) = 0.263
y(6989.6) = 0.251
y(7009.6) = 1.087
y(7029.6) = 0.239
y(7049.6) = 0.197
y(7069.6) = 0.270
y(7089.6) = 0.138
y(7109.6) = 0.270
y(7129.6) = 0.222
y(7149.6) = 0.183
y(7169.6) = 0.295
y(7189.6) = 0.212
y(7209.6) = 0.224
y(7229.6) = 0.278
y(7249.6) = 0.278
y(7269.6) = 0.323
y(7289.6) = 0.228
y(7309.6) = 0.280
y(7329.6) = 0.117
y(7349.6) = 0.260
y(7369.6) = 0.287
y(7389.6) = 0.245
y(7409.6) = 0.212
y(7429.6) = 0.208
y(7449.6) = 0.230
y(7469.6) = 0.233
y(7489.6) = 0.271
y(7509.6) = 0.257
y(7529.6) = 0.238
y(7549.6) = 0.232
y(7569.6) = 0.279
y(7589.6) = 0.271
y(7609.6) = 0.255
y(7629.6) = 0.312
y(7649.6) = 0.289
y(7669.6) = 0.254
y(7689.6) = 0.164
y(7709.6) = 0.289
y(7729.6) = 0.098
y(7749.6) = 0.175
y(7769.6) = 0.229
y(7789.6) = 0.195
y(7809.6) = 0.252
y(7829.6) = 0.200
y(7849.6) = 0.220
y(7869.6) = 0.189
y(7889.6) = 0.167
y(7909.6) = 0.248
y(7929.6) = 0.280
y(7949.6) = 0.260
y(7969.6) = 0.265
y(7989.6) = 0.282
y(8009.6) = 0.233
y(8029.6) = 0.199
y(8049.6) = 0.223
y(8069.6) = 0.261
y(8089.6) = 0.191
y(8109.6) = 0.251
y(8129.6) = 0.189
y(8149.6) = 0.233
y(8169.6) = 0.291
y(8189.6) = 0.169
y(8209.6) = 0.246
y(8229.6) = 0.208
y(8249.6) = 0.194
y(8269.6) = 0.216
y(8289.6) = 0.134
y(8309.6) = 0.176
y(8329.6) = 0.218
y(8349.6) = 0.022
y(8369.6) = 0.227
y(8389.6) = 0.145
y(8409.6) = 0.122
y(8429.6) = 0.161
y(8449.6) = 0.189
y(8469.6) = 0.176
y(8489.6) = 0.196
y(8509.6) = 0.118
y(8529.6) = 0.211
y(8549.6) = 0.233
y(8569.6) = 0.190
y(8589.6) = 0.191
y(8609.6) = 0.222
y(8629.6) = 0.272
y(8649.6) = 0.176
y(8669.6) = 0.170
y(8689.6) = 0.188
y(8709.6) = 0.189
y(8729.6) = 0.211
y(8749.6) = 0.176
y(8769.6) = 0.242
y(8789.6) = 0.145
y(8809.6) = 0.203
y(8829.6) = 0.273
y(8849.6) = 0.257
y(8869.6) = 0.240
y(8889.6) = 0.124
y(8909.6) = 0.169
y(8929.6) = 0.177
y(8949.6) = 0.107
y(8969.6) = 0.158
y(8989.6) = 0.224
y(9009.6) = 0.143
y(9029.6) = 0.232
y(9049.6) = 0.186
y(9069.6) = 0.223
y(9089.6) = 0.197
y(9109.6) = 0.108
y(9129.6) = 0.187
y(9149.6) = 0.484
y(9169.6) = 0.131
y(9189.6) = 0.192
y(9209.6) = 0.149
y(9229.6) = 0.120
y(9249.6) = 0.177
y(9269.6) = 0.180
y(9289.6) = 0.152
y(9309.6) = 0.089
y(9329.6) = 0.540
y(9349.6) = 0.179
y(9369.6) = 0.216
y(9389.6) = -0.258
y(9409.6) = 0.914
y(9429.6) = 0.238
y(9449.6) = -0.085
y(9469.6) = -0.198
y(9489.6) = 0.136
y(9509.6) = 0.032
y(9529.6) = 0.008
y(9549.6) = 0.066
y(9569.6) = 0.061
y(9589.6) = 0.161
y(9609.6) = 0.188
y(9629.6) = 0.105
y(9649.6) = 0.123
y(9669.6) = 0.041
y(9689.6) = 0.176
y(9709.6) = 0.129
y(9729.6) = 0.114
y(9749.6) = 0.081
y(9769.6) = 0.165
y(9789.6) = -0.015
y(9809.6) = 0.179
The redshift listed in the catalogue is 0.88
